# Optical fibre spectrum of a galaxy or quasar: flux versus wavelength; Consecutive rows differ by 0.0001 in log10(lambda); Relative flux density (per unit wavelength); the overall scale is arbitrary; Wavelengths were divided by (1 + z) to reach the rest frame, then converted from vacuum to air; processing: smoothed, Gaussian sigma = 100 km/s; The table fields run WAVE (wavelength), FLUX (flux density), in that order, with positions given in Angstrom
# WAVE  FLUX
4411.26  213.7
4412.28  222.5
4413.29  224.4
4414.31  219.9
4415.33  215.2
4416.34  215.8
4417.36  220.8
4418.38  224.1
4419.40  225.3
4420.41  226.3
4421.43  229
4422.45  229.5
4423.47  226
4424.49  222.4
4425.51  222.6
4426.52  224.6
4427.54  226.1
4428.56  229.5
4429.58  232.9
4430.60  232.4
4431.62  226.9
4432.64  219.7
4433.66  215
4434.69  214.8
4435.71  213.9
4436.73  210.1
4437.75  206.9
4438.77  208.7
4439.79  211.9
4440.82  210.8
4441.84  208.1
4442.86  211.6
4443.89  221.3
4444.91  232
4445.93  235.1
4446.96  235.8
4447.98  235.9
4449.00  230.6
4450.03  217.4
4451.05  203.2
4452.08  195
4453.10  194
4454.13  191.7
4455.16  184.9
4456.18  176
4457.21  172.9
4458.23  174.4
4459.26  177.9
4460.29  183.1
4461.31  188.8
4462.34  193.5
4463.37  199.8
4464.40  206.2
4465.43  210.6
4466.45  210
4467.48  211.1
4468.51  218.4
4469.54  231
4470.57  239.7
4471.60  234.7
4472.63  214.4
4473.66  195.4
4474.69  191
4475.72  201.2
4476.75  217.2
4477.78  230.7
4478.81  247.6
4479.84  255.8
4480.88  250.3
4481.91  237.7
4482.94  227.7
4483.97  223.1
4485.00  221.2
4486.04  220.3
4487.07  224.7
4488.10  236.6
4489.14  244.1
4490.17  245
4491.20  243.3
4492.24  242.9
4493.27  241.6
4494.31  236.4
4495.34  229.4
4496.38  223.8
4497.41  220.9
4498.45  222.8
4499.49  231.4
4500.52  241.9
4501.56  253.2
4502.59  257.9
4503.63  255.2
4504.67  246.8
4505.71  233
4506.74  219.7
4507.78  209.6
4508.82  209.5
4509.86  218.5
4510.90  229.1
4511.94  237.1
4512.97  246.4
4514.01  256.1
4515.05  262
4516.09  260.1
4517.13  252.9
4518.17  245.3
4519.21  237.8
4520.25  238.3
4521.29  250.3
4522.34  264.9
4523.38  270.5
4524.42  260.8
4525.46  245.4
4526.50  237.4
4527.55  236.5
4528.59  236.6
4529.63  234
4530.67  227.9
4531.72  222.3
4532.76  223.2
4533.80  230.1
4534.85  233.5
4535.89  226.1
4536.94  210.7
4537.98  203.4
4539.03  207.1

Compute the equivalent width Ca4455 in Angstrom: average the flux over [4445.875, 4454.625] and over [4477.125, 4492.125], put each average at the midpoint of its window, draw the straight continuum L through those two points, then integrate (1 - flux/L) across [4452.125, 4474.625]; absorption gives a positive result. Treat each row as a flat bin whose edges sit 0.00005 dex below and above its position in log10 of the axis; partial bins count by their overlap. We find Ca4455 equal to 2.3 Angstrom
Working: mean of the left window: 214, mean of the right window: 236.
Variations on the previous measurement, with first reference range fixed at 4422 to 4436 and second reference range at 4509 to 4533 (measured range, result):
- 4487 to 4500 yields 0.2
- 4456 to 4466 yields 1.8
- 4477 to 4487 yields 0.0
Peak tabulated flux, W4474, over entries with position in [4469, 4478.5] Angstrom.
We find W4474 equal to 239.7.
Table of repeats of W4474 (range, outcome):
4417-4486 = 255.8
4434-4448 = 235.9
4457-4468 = 211.1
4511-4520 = 262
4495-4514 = 257.9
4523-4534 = 270.5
